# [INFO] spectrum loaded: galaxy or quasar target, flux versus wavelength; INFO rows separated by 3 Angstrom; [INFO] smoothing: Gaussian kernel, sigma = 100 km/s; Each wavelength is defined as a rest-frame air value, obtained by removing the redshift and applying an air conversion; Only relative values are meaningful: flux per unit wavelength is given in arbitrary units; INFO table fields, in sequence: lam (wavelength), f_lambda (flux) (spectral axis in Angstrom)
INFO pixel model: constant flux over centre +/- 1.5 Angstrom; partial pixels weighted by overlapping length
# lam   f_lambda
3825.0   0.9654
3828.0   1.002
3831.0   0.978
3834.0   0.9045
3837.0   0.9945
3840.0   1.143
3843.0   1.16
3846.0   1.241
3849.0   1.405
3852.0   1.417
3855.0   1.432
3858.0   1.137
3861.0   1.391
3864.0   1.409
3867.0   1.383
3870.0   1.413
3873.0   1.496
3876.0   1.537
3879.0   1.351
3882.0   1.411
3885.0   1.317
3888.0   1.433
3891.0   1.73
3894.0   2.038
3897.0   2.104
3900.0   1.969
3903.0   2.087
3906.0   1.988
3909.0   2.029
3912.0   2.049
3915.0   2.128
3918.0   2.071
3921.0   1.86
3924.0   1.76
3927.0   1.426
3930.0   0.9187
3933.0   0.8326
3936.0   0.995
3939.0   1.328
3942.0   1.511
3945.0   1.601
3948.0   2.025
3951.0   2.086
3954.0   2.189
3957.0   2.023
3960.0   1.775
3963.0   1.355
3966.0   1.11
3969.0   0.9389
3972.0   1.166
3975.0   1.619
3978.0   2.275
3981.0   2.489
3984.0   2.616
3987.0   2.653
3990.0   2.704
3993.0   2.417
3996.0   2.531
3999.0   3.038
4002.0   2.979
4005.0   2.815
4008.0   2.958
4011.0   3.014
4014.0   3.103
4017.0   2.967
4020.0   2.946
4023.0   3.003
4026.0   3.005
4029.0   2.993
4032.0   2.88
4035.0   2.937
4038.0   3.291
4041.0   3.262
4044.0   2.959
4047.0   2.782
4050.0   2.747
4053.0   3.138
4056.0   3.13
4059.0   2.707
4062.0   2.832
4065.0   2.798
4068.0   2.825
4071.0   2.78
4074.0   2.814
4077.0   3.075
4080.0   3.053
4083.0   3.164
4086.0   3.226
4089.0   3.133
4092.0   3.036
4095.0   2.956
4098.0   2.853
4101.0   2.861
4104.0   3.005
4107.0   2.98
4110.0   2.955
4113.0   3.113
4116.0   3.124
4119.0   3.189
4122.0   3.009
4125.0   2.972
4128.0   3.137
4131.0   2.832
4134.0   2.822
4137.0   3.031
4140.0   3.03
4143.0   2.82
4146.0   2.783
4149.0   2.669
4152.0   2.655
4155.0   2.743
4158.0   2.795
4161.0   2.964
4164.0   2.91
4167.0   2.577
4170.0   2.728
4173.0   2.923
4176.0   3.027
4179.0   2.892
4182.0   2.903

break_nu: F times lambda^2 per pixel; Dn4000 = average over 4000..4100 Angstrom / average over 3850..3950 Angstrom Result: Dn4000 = 2.0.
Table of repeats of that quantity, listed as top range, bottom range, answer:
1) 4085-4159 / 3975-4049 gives 1.10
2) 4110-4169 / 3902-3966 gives 1.89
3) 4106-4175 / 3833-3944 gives 2.17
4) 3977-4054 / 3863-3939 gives 1.87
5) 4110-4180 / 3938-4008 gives 1.52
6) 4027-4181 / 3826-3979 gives 2.13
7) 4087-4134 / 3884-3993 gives 1.82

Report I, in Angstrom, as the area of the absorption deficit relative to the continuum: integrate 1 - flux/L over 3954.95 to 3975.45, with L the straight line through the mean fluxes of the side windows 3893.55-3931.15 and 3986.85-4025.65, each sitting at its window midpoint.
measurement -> 8.3 Angstrom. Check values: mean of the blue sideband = 1.88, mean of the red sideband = 2.87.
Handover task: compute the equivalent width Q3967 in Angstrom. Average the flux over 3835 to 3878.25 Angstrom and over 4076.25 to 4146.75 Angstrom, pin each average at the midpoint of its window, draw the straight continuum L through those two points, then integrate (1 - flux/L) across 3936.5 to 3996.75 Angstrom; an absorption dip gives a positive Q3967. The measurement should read 4.8 Angstrom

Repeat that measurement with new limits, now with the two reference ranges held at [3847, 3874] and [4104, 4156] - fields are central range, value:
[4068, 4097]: -3.8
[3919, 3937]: 4.4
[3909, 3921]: -2.5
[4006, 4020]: -4.5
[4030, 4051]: -4.9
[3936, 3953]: 1.9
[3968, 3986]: 1.4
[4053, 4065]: -1.8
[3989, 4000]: -2.5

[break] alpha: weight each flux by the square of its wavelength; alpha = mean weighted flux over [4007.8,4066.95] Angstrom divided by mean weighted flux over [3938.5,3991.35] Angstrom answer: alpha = 1.65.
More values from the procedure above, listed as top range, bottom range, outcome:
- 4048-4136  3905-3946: 2.02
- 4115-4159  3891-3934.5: 1.80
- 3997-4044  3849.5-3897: 2.19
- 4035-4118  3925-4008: 1.63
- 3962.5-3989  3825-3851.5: 1.78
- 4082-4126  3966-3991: 1.62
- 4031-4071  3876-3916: 1.76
